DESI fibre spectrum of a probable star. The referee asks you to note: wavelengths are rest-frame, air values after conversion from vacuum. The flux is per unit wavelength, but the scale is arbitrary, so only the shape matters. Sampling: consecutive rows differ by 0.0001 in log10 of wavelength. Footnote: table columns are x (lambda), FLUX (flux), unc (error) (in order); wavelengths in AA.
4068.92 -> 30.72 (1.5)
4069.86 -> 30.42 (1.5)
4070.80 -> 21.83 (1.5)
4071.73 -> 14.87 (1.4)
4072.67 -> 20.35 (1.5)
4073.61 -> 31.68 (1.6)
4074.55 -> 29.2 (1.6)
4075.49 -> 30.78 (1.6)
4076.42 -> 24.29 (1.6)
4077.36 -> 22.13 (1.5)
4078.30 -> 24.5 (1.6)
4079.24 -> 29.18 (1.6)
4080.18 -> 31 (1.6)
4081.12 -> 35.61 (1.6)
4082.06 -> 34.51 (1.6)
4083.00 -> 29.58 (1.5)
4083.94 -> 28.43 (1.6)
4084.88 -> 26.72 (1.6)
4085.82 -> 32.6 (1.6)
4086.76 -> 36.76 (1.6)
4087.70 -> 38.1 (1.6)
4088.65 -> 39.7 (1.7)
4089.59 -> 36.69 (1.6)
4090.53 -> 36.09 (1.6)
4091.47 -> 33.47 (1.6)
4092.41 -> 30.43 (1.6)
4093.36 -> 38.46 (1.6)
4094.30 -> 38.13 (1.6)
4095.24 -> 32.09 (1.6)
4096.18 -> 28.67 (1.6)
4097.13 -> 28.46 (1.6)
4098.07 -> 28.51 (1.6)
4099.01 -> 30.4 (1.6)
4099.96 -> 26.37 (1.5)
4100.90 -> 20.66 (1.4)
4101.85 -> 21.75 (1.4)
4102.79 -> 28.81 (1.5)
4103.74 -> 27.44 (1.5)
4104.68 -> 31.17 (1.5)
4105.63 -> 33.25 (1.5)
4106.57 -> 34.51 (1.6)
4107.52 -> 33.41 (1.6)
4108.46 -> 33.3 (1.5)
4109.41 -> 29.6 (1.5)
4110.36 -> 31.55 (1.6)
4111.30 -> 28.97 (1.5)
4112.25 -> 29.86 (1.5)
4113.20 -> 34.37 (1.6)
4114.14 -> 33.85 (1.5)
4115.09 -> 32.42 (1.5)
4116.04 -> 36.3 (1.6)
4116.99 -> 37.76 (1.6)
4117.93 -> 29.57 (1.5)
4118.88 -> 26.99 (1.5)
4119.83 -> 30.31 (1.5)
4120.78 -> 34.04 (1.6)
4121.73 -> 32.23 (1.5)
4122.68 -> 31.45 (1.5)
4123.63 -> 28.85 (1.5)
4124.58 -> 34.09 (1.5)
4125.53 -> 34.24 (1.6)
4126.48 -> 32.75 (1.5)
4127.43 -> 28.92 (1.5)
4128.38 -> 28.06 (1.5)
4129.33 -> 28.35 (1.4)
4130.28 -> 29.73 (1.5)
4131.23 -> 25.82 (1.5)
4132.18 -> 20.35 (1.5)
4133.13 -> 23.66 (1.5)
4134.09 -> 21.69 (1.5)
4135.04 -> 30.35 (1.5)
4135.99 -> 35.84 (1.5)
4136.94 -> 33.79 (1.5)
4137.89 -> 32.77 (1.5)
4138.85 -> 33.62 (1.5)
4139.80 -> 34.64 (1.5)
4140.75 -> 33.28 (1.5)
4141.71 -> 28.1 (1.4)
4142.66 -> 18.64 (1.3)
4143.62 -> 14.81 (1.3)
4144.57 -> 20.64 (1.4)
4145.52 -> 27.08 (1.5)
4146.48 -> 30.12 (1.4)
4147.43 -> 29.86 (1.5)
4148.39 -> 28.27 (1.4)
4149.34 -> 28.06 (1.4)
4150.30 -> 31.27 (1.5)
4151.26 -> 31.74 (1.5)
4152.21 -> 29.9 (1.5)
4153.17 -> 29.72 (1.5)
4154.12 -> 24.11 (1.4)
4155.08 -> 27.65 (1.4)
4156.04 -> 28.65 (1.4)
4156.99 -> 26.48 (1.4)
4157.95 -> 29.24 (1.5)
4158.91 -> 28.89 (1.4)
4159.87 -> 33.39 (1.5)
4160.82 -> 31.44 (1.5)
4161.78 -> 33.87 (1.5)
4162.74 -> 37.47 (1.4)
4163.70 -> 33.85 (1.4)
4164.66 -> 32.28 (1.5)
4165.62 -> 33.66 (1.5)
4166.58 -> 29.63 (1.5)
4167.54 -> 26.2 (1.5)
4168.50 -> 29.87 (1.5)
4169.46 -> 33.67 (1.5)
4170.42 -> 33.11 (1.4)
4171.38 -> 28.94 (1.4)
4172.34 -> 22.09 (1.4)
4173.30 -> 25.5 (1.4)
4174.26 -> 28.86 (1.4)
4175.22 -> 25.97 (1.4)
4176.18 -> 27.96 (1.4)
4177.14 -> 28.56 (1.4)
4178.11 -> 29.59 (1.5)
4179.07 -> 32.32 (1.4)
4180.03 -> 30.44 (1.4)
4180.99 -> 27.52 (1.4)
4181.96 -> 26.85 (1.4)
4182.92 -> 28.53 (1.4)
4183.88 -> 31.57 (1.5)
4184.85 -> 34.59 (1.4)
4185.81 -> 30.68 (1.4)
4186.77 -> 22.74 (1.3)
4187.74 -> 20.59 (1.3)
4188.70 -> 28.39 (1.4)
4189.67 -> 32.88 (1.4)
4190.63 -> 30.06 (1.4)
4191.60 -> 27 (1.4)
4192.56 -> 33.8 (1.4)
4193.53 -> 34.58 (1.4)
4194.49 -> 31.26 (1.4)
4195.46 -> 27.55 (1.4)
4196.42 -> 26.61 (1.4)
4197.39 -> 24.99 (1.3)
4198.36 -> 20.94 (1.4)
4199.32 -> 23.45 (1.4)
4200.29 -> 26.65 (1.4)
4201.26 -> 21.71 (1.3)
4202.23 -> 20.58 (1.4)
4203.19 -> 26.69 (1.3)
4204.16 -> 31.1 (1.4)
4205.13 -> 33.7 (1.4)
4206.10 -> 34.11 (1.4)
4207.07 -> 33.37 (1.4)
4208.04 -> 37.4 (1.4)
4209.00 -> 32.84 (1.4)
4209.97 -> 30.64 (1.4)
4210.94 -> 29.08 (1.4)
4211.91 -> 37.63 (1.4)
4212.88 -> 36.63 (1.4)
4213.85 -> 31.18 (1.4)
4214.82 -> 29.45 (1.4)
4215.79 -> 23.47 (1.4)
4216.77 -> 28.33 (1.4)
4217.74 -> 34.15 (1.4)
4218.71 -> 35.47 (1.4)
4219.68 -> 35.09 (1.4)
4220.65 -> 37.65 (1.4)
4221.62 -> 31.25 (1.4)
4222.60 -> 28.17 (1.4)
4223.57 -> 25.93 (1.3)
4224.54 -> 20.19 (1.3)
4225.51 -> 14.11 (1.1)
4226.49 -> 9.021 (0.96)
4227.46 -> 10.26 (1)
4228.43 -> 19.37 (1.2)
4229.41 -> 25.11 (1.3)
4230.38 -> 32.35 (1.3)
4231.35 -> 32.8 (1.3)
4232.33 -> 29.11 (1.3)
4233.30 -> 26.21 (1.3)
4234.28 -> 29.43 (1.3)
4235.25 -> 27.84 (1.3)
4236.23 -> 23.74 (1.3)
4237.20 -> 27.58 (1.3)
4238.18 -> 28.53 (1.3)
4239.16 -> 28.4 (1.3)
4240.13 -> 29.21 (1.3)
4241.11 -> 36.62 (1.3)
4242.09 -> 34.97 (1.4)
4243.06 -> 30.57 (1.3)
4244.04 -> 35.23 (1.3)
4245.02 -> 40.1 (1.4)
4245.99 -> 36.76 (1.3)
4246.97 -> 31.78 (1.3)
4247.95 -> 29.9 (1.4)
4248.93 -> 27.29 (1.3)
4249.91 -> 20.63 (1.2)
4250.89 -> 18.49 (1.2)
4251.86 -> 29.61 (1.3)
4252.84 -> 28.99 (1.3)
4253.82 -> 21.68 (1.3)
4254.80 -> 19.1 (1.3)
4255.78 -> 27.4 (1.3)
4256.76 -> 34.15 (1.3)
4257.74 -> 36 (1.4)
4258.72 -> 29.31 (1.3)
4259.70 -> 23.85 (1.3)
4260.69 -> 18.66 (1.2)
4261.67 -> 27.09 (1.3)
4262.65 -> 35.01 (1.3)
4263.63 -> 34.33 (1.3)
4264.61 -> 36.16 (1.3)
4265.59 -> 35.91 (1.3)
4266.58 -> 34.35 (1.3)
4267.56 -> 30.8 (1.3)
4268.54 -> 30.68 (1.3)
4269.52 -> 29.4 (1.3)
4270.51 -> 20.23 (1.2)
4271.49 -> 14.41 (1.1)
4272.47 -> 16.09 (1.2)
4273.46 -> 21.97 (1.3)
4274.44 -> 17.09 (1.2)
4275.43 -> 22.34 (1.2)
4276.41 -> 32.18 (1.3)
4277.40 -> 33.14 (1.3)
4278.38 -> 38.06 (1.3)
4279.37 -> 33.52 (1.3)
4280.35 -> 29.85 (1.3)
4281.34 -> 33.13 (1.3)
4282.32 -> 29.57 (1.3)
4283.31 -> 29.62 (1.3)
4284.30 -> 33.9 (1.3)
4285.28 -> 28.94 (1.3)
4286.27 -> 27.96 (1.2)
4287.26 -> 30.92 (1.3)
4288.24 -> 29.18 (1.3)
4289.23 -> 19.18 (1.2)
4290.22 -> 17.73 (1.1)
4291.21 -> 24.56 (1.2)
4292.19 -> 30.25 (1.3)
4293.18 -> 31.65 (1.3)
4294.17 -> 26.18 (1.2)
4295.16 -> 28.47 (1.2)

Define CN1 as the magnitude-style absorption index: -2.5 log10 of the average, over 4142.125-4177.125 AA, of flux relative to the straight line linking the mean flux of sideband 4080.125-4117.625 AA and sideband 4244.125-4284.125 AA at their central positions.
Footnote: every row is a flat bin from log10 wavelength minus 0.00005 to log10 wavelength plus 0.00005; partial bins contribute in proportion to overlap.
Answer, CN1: 0.07 mag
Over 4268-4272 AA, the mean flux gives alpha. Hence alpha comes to 23.8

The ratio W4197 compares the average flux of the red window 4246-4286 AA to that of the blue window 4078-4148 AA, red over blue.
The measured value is 0.92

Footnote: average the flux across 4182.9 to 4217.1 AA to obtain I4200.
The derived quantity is 29.3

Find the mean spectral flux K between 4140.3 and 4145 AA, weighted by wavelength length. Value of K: 23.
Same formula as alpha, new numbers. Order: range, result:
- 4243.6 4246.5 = 37.4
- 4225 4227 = 11.7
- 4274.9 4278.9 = 31.3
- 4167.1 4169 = 28.1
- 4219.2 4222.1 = 34.7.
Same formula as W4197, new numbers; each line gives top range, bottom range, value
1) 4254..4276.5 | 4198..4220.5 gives 0.89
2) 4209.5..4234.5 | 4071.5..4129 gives 0.90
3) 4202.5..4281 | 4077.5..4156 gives 0.95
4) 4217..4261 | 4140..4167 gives 0.96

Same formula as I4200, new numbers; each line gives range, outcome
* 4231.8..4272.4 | 28.9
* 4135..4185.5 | 29.5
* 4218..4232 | 25.7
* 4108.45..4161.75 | 29.7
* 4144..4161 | 28.6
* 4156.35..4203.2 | 28.9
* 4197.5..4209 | 28.3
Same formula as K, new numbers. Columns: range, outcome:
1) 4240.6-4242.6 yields 35.7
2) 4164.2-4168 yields 30.4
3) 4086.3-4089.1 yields 38.1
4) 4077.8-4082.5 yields 30.9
